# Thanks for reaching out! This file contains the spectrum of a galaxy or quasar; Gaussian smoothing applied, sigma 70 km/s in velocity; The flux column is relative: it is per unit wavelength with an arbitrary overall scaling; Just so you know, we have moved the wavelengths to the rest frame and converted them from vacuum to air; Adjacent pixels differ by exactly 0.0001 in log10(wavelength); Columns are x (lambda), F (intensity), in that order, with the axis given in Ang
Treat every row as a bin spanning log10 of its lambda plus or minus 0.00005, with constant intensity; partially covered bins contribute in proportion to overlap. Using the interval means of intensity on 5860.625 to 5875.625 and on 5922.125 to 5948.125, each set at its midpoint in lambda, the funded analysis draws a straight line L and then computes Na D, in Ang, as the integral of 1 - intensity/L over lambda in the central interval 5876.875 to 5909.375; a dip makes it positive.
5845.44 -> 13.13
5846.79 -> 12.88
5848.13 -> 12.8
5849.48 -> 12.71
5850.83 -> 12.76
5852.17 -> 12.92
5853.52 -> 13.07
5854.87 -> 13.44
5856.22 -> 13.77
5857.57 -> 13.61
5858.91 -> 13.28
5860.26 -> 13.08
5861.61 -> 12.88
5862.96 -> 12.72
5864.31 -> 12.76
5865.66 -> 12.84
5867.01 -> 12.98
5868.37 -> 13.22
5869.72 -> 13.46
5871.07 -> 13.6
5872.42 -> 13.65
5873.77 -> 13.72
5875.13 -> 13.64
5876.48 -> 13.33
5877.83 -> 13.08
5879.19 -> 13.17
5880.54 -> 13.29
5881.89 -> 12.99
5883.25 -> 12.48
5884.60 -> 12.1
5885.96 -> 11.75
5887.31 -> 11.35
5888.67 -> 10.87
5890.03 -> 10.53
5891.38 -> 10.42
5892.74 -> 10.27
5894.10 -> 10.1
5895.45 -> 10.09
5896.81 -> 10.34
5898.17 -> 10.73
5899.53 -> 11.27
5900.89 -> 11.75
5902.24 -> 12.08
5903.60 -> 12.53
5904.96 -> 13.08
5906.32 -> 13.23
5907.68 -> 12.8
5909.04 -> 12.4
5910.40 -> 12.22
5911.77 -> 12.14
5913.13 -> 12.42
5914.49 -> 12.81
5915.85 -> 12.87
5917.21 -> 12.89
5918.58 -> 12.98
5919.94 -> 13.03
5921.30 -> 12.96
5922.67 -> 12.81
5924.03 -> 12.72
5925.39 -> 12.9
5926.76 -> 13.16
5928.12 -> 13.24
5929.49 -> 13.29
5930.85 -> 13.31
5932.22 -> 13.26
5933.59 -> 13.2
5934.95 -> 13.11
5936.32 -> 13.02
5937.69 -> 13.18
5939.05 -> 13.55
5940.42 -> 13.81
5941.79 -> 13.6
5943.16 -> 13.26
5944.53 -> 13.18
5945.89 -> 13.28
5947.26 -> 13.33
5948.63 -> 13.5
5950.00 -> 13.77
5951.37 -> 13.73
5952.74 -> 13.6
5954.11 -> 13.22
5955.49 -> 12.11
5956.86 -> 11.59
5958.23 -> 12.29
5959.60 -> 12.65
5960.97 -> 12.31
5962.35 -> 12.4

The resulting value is 3.5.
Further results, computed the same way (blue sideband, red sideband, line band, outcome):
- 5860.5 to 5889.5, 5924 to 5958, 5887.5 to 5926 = 3.1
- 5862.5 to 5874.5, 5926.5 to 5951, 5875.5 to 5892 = 1.4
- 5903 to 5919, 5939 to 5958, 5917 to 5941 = -0.4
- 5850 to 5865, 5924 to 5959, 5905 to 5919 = 0.5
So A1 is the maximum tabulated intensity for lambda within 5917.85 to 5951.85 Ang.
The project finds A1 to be 13.81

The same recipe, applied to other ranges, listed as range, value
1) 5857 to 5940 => 13.72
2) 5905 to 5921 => 13.23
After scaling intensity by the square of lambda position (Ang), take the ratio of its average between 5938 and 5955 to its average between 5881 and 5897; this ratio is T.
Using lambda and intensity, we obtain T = 1.23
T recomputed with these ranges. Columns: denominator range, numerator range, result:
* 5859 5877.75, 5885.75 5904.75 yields 0.84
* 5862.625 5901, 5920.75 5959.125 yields 1.10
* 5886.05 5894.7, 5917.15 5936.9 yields 1.24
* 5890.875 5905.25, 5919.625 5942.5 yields 1.20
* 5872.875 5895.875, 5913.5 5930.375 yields 1.10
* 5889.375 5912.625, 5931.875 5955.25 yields 1.17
